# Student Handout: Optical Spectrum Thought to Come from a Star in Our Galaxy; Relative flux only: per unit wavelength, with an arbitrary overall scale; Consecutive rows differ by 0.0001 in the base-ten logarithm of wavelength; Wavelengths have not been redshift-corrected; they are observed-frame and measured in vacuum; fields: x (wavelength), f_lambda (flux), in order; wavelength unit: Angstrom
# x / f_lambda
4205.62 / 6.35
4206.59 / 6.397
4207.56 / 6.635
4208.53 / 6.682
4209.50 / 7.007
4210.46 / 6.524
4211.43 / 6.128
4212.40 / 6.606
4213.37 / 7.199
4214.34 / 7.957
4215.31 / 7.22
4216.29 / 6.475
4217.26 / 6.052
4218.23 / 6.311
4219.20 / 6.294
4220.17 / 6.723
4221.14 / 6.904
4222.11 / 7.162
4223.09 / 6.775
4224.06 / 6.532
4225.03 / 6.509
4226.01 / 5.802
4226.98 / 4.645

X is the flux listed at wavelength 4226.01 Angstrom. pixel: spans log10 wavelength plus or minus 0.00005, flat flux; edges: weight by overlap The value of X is 5.802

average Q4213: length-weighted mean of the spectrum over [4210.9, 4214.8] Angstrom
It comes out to 6.96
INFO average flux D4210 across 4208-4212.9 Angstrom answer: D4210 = 6.6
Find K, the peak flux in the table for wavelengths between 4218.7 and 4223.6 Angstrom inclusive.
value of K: 7.162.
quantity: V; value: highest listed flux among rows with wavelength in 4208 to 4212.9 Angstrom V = 7.007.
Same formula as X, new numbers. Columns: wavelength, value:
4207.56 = 6.635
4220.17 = 6.723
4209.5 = 7.007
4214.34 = 7.957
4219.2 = 6.294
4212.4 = 6.606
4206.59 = 6.397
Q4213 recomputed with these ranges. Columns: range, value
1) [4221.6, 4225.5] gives 6.75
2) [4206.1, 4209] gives 6.56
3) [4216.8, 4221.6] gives 6.46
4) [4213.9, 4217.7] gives 6.91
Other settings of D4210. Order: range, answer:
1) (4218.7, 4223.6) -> 6.77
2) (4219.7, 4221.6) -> 6.82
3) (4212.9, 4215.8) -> 7.45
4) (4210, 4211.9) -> 6.32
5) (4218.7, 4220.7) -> 6.53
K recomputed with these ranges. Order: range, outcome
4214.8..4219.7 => 7.22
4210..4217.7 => 7.957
